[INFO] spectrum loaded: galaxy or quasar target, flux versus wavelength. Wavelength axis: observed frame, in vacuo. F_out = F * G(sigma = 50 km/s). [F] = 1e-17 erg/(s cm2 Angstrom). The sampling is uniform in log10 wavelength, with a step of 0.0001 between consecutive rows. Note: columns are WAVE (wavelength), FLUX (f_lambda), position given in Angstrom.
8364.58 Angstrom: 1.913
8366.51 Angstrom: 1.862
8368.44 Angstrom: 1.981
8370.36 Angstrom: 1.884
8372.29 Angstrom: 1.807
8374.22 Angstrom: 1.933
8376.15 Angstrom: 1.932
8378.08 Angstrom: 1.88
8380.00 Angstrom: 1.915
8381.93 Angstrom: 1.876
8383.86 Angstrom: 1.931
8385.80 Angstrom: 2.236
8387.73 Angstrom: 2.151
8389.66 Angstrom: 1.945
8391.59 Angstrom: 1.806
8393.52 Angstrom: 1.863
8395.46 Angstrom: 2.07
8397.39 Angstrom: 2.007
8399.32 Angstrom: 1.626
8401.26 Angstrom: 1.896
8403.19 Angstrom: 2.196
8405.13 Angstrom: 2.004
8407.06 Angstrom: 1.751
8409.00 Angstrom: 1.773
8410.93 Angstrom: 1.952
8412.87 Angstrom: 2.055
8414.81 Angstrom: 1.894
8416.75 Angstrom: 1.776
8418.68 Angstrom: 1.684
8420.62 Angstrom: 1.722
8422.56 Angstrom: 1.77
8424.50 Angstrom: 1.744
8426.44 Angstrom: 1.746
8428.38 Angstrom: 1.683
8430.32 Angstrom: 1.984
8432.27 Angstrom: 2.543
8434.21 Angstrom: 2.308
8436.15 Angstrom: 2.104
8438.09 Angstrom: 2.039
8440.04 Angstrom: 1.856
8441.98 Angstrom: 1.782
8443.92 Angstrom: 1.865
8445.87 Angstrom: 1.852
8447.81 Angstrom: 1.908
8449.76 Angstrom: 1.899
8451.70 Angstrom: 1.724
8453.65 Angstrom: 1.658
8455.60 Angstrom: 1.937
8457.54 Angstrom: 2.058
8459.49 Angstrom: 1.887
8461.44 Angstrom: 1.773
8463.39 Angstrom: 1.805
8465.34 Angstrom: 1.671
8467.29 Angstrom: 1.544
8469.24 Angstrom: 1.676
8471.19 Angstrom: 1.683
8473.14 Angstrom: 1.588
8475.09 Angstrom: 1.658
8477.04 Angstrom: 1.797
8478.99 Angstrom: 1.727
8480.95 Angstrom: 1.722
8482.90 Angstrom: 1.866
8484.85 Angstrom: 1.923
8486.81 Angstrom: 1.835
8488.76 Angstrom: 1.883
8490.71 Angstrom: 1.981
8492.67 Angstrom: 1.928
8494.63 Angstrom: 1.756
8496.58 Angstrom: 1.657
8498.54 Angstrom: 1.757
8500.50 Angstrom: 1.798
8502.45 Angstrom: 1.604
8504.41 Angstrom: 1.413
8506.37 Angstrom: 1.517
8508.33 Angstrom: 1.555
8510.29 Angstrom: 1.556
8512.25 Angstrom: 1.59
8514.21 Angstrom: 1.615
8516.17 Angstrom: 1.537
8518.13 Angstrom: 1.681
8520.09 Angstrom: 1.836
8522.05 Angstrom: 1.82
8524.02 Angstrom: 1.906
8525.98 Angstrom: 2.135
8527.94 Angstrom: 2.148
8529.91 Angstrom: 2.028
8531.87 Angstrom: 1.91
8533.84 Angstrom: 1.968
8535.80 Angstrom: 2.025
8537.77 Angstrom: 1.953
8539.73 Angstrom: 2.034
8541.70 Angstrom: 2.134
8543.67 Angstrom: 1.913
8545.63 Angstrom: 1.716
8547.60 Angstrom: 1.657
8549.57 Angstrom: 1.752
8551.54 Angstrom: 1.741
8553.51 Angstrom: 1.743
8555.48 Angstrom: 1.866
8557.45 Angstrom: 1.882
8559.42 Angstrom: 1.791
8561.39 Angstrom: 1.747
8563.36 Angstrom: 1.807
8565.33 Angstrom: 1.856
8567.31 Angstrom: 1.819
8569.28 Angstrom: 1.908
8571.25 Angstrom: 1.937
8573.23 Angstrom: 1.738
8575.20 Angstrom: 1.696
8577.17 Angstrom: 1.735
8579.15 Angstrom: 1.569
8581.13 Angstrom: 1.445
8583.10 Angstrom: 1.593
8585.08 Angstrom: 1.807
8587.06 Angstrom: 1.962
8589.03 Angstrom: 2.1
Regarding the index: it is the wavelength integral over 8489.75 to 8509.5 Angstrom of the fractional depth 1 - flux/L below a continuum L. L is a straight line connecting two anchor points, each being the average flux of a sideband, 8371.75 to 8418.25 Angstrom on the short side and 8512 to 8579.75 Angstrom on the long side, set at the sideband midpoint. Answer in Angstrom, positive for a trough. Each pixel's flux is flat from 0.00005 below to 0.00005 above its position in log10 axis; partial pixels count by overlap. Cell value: 1.8 Angstrom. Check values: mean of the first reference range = 1.93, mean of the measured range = 1.69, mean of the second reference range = 1.84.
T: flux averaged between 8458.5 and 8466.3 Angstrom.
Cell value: 1.78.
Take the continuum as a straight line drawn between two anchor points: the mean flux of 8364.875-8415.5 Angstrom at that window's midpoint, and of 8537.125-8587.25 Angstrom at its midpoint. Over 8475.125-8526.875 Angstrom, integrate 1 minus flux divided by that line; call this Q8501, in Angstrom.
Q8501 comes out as 2.83 Angstrom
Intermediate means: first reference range 1.93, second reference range 1.8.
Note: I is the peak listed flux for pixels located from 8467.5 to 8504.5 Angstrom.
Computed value 1.981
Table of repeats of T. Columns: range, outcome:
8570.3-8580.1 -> 1.73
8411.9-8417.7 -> 1.91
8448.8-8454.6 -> 1.76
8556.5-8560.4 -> 1.84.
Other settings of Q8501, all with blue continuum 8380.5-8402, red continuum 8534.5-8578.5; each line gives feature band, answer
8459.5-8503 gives 2.9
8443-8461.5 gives 0.4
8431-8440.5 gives -1.3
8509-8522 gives 1.5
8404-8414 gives 0.1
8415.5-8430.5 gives 1.3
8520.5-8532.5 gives -0.8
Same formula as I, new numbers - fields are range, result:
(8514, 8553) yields 2.148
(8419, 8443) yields 2.543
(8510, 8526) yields 2.135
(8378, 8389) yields 2.236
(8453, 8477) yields 2.058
